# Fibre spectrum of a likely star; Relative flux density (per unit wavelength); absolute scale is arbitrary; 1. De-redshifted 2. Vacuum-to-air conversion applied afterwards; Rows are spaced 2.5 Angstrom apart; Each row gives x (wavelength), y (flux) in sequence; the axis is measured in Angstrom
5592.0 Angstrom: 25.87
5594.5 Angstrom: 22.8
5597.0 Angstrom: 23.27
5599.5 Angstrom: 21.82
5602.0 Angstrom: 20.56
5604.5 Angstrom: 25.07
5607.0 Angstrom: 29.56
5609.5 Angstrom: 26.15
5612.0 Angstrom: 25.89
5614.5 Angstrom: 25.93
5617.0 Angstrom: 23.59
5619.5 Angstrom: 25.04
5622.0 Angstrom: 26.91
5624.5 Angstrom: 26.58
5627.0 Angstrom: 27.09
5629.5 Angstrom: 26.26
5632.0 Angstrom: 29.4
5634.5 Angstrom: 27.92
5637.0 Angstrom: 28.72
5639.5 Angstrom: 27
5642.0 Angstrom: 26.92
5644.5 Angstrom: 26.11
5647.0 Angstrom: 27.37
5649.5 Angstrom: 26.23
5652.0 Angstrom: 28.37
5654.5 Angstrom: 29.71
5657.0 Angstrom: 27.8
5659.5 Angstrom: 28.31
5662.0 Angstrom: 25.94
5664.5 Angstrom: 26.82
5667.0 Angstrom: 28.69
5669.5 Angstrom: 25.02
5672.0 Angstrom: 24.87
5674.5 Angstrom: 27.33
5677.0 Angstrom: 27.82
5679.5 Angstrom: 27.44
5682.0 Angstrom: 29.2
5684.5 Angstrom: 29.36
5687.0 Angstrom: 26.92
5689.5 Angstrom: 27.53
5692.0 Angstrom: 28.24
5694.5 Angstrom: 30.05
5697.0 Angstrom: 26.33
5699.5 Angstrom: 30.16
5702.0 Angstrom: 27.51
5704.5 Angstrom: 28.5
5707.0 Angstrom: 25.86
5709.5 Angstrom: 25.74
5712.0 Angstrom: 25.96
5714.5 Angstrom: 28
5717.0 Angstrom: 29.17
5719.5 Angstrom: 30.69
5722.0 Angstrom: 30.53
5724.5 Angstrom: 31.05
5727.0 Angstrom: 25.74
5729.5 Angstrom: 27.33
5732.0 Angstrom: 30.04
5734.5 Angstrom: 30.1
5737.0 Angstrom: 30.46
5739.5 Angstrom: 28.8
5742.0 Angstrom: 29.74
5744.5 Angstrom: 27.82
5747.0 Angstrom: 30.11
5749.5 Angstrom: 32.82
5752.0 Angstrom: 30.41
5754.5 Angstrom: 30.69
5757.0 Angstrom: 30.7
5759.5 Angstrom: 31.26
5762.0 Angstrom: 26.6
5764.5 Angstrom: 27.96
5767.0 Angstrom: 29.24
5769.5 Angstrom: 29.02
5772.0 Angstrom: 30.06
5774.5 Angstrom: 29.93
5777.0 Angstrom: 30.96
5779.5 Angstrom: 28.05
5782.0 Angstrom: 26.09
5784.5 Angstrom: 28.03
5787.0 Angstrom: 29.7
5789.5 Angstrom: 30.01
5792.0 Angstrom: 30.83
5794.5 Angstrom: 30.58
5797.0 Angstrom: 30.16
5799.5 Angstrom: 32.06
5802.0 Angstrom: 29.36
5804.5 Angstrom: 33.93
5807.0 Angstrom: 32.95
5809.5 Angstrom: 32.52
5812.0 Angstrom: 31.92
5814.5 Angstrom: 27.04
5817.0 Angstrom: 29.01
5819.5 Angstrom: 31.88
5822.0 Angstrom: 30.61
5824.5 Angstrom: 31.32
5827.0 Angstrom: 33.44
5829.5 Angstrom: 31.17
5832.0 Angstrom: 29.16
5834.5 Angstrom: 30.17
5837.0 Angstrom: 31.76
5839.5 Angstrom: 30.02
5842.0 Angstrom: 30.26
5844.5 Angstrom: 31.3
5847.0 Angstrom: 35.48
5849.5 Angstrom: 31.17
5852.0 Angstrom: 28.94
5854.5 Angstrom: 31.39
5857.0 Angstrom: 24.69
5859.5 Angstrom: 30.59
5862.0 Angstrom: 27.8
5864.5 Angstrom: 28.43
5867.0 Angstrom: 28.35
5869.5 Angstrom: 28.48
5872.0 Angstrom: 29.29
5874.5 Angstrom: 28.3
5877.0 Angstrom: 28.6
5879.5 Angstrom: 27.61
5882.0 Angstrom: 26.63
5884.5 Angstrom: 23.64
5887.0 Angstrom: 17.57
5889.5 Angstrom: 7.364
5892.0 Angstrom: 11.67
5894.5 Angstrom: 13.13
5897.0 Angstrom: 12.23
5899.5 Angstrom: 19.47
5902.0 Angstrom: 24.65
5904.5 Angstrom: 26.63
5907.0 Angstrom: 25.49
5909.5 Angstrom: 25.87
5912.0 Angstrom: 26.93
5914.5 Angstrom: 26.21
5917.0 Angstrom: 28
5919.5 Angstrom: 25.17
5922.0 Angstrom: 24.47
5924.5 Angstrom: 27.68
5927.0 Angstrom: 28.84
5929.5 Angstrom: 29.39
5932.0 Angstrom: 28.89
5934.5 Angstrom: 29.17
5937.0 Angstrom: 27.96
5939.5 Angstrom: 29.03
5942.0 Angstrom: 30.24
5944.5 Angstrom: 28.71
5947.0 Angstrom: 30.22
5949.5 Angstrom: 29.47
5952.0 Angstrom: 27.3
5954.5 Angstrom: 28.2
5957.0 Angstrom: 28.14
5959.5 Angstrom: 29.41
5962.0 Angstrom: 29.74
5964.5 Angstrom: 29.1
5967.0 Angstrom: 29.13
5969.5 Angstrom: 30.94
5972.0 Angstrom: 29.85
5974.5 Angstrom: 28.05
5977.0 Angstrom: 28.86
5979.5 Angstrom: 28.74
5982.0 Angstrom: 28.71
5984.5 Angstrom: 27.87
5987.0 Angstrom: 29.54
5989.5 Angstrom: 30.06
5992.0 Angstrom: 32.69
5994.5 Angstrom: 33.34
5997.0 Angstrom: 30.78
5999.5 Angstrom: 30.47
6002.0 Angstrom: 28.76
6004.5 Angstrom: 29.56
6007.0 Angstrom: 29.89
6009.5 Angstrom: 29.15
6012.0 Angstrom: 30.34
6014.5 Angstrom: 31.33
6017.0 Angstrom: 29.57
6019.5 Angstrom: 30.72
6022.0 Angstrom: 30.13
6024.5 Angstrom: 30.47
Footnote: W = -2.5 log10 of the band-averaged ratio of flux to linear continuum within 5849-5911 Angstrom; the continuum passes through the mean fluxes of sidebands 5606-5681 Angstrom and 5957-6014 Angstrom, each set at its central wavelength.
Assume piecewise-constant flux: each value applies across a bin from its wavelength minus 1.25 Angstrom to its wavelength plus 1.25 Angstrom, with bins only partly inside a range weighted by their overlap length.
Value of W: 0.19 mag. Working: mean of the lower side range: 27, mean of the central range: 24.2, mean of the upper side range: 29.8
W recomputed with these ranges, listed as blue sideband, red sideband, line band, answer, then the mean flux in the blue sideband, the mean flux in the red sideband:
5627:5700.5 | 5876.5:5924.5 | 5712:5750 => -0.13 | 27.6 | 22.2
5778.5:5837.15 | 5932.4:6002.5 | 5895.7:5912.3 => 0.29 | 30.5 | 29.4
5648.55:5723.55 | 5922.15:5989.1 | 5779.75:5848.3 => -0.09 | 27.8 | 28.9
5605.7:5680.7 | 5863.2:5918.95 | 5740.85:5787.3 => -0.17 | 27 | 23.4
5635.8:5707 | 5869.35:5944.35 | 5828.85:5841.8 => -0.19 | 27.6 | 24.6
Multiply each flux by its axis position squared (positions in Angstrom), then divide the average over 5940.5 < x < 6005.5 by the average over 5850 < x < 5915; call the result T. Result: 1.3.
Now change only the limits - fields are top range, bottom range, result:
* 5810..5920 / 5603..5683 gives 1.07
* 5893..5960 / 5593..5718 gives 1.07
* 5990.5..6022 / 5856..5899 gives 1.38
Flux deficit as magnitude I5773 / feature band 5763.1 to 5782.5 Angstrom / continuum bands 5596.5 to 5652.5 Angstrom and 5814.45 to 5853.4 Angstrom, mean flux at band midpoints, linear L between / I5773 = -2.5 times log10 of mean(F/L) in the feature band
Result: 0.02 mag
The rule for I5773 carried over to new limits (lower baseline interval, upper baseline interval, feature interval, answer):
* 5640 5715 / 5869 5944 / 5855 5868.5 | -0.12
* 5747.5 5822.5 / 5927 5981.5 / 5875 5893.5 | 0.39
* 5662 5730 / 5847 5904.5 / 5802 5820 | -0.21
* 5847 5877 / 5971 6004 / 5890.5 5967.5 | 0.14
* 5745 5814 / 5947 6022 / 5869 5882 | 0.06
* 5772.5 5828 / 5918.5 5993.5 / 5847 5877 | 0.03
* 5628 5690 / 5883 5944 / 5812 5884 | -0.20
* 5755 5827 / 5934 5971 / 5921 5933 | 0.05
